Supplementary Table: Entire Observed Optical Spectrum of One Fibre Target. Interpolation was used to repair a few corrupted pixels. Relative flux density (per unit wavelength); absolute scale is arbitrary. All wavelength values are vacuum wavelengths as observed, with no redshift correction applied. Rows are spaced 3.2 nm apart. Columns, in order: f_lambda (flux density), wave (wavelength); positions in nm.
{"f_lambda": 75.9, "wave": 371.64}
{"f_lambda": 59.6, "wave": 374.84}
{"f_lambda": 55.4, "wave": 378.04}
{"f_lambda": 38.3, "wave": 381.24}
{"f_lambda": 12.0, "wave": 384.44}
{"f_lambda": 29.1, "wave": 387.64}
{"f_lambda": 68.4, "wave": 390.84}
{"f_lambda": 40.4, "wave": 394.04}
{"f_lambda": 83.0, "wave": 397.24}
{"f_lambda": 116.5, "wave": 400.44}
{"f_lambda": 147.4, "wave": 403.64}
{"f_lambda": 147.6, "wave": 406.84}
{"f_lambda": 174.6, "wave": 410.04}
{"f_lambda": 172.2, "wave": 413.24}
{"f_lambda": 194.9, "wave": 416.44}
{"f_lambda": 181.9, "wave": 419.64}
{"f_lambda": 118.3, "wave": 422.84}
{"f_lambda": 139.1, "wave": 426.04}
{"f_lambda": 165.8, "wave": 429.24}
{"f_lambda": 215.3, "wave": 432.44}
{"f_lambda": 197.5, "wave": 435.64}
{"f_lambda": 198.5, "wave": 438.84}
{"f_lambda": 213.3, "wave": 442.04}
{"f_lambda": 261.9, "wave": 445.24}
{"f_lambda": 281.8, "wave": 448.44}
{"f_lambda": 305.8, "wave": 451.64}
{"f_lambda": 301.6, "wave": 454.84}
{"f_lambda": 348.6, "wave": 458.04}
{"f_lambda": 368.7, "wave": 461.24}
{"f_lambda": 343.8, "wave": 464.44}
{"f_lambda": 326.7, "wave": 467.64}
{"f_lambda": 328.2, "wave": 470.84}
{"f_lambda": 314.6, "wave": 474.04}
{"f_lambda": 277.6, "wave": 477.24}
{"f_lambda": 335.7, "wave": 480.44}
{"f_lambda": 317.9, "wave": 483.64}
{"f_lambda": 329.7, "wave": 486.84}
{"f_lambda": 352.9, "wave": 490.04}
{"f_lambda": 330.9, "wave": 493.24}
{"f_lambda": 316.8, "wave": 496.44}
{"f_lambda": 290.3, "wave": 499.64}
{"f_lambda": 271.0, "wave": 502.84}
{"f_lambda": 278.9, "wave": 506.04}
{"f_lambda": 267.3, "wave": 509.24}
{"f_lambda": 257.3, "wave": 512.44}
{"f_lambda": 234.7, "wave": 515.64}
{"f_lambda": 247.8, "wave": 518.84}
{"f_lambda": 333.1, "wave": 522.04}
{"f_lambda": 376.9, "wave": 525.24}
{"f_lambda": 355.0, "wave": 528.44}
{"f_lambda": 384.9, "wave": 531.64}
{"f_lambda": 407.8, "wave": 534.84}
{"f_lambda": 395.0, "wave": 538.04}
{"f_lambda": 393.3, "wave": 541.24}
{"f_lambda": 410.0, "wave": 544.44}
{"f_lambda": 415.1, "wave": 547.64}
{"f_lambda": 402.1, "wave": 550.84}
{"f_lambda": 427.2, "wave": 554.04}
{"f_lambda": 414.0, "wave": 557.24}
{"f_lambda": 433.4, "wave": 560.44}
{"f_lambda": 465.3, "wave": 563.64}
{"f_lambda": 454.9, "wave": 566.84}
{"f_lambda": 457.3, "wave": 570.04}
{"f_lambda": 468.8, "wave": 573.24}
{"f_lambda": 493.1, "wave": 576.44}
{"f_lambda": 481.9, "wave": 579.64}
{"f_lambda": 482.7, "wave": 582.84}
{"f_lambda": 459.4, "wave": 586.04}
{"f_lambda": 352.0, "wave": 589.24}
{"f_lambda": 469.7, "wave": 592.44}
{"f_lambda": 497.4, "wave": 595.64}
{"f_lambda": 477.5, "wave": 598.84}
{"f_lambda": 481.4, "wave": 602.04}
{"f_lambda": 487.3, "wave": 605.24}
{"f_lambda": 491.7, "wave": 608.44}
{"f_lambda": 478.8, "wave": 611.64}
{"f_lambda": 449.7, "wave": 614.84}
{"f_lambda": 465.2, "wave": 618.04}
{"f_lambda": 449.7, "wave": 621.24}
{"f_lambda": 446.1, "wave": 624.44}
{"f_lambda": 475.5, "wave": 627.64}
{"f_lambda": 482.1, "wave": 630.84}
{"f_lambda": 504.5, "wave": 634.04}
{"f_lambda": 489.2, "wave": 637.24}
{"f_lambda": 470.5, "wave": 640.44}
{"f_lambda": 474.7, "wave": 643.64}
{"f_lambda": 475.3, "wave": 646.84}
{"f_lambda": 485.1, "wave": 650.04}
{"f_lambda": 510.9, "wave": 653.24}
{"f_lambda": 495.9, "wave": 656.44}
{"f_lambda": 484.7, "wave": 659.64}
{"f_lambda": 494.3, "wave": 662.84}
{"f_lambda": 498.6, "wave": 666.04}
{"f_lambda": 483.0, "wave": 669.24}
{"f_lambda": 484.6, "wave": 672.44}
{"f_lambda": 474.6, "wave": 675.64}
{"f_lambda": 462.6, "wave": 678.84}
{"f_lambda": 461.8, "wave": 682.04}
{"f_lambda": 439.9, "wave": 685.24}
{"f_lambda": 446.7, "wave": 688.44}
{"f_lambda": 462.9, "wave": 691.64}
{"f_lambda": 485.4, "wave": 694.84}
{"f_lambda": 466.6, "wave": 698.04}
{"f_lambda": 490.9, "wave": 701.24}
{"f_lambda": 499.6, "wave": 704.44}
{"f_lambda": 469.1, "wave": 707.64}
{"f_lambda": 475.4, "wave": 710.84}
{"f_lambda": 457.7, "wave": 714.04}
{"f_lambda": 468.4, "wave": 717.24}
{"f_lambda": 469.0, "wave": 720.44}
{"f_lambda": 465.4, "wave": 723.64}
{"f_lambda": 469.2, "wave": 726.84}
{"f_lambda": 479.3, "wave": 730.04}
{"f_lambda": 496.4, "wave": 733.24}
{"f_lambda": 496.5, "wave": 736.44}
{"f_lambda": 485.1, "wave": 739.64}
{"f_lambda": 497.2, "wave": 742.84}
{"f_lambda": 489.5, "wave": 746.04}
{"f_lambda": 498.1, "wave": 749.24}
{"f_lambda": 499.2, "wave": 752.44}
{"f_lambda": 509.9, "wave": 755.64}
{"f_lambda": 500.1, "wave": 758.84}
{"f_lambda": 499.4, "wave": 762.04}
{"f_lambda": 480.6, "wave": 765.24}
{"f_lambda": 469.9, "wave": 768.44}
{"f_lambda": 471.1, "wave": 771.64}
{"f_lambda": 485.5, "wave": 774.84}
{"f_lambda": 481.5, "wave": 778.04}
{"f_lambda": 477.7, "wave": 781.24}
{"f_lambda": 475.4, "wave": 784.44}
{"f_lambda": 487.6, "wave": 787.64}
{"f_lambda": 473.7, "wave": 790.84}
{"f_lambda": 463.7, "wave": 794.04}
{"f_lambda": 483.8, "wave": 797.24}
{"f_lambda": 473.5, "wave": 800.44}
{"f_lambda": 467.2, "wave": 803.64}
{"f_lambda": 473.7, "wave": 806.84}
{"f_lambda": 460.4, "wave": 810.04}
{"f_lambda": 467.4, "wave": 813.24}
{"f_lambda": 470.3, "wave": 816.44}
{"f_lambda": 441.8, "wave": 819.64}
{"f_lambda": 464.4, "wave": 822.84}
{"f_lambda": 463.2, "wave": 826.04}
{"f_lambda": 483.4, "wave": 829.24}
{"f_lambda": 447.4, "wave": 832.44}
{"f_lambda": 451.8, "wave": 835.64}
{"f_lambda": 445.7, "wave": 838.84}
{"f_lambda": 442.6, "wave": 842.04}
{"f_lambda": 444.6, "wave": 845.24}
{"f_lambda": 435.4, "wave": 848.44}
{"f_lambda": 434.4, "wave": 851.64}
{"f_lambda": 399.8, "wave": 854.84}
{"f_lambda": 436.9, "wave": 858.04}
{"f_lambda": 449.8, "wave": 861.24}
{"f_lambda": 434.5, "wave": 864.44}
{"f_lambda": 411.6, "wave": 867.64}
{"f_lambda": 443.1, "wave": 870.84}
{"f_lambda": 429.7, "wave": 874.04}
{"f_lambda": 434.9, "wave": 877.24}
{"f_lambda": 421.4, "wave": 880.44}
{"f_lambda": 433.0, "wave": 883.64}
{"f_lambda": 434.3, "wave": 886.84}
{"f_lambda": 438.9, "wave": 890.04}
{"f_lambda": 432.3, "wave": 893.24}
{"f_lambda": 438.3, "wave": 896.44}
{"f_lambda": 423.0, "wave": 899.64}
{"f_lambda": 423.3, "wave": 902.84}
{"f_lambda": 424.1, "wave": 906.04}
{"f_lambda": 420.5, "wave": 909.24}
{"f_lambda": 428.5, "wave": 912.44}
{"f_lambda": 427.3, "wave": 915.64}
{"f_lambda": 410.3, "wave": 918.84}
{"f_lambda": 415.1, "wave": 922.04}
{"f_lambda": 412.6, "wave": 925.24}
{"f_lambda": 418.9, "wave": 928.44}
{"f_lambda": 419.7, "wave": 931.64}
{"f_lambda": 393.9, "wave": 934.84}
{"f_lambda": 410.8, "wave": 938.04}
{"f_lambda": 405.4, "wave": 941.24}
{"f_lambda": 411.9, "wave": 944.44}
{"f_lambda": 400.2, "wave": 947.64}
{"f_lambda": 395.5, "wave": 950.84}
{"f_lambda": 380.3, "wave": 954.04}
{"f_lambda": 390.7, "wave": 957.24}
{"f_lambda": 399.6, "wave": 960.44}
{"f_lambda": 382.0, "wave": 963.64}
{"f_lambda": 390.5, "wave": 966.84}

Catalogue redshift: 0.000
